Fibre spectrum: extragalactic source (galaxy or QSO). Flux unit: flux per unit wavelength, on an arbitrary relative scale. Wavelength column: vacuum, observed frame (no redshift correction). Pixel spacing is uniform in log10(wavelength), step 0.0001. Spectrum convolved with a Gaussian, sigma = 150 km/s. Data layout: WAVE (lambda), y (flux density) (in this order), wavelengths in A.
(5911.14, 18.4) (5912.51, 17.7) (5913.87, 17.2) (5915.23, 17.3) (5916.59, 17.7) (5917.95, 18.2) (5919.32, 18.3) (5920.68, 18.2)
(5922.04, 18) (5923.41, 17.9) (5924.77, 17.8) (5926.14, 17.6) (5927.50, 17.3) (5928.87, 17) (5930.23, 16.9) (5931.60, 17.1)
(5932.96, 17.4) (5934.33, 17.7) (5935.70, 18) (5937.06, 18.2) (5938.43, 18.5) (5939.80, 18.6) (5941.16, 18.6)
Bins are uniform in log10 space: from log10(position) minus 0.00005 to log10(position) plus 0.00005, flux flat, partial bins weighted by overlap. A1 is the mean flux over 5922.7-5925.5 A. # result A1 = 17.8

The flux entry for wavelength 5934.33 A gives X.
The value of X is 17.7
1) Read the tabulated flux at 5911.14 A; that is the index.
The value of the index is 18.4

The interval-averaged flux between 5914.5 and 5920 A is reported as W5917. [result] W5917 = 17.9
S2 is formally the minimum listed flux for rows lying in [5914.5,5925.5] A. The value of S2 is 17.3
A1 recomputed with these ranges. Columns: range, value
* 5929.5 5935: 17.3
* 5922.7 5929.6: 17.5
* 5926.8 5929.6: 17.2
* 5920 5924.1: 18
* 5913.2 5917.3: 17.4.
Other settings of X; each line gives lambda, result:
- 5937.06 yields 18.2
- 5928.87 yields 17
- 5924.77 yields 17.8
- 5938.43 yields 18.5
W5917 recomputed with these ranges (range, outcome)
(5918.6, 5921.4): 18.2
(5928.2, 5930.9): 17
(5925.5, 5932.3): 17.2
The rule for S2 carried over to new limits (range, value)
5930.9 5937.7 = 17.1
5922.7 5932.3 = 16.9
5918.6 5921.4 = 18.2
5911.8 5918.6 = 17.2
